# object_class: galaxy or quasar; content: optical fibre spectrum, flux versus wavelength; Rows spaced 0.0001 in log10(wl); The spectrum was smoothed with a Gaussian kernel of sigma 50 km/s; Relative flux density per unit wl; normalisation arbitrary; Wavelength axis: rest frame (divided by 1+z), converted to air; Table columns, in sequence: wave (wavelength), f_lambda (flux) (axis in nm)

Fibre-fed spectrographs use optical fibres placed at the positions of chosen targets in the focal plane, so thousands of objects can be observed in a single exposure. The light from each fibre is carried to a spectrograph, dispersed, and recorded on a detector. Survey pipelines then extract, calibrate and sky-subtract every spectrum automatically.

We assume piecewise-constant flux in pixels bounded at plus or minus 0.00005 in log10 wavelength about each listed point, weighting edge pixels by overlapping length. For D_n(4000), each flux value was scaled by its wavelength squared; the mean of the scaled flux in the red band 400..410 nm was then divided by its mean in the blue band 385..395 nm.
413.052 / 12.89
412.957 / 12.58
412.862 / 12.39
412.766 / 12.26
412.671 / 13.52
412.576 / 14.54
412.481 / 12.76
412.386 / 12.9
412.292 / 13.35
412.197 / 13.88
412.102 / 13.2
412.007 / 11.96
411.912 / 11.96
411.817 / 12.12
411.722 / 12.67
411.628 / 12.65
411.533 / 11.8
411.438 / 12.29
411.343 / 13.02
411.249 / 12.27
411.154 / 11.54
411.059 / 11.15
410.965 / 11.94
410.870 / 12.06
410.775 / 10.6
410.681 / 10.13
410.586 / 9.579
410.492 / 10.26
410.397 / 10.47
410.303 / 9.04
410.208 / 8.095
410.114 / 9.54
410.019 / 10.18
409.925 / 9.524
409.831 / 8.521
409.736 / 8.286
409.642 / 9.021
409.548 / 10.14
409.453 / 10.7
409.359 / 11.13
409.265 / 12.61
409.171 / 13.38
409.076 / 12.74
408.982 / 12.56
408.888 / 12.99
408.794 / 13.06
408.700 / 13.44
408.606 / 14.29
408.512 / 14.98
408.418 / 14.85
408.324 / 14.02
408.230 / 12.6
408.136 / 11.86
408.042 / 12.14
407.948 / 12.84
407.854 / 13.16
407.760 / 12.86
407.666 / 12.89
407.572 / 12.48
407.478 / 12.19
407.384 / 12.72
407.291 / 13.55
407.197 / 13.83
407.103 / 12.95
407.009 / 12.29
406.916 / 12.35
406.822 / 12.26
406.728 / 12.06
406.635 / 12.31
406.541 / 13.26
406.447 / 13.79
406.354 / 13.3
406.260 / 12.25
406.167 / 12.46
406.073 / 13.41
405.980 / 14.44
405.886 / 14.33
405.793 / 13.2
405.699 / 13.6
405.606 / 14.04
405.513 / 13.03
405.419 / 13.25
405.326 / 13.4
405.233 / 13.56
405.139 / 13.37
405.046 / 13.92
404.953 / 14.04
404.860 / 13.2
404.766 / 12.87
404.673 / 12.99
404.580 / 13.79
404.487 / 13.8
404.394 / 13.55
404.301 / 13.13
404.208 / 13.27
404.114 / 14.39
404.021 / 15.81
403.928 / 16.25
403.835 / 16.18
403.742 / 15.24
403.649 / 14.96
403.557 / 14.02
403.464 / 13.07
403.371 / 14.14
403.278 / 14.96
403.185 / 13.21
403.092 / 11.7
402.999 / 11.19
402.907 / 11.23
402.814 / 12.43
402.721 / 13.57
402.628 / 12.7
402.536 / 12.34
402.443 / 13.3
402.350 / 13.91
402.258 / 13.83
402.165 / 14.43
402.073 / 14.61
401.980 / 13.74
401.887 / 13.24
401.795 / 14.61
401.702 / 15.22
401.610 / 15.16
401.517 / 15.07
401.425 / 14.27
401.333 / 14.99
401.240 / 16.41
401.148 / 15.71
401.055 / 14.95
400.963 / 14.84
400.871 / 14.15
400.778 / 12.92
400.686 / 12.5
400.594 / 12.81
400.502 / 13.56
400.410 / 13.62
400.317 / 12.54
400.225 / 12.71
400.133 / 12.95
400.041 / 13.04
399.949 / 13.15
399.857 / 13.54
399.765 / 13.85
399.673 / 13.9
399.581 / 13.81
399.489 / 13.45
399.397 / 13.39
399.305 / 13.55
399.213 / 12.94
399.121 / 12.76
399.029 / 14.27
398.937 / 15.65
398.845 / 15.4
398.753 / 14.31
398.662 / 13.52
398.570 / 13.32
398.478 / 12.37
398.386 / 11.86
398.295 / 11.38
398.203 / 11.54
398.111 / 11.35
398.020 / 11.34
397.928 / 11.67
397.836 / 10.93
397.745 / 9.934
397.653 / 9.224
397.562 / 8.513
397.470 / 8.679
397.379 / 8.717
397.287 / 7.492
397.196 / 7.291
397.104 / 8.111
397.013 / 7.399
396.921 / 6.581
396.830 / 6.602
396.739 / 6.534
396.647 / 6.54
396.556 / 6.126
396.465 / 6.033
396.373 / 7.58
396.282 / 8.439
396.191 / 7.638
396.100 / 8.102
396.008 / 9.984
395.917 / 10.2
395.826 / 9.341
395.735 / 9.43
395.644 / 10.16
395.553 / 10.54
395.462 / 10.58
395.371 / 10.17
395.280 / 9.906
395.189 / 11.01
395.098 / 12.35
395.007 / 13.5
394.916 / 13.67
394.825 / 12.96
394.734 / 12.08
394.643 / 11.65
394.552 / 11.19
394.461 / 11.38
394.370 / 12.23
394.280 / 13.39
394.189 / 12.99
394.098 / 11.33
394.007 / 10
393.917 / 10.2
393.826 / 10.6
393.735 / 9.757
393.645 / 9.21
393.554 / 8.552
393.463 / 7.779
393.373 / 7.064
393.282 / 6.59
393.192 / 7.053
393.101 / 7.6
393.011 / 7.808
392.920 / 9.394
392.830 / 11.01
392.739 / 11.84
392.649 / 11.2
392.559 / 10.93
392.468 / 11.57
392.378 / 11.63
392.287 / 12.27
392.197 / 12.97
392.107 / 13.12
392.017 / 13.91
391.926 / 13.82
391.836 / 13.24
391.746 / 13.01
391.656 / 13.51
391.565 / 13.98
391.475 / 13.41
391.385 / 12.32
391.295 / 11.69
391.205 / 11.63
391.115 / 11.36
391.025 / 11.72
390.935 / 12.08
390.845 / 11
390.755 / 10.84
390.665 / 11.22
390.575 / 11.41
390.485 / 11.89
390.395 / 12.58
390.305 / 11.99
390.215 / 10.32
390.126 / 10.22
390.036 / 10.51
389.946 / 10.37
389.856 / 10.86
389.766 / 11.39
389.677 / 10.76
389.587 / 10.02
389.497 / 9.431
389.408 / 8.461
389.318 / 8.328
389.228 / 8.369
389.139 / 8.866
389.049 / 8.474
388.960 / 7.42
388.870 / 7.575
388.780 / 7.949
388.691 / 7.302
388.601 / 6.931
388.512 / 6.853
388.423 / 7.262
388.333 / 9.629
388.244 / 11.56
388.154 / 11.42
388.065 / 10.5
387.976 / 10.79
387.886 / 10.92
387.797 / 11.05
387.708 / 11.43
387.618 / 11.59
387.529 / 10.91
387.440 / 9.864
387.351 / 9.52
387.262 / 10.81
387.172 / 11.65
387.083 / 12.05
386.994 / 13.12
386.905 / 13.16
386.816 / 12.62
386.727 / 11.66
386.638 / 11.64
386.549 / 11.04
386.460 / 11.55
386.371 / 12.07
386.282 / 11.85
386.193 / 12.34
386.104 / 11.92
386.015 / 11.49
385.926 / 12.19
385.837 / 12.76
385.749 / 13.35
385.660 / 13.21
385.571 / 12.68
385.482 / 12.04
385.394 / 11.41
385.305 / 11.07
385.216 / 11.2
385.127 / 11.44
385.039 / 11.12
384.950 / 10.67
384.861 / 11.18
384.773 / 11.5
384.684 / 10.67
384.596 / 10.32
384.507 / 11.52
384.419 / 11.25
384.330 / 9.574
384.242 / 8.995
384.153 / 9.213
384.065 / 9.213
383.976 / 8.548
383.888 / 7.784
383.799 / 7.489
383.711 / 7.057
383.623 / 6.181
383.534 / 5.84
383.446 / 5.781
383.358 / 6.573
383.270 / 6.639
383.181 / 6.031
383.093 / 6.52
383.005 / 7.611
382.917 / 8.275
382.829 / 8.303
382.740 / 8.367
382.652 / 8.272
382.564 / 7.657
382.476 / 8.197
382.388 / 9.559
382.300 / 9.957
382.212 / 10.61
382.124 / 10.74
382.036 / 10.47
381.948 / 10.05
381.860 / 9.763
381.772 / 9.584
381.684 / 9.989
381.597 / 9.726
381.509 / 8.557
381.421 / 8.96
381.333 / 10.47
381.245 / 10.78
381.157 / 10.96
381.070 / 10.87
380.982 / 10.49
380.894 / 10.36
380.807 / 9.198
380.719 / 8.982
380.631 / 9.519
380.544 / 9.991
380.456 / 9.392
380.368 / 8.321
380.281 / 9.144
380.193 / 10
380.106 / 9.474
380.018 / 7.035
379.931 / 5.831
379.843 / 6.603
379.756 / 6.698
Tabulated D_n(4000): 1.3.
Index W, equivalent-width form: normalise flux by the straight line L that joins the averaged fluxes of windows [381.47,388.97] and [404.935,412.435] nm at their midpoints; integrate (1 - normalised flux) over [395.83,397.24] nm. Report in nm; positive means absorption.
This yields 0.44 nm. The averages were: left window 9.97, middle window 7.59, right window 12.3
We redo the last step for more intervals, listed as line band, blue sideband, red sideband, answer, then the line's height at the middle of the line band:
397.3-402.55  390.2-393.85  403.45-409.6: -0.35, 12.3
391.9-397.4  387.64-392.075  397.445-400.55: 0.82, 11.7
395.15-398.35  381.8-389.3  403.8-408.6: 0.76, 11.8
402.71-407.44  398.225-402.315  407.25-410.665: -0.30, 12.7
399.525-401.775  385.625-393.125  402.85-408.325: -0.24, 12.6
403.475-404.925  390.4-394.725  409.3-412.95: -0.37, 11.3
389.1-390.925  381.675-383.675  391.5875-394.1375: -0.09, 9.97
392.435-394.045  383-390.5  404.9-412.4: 0.22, 10.8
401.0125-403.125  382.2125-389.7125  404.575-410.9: -0.39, 11.7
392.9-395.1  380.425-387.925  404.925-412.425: 0.12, 11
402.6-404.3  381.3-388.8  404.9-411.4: -0.29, 11.8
